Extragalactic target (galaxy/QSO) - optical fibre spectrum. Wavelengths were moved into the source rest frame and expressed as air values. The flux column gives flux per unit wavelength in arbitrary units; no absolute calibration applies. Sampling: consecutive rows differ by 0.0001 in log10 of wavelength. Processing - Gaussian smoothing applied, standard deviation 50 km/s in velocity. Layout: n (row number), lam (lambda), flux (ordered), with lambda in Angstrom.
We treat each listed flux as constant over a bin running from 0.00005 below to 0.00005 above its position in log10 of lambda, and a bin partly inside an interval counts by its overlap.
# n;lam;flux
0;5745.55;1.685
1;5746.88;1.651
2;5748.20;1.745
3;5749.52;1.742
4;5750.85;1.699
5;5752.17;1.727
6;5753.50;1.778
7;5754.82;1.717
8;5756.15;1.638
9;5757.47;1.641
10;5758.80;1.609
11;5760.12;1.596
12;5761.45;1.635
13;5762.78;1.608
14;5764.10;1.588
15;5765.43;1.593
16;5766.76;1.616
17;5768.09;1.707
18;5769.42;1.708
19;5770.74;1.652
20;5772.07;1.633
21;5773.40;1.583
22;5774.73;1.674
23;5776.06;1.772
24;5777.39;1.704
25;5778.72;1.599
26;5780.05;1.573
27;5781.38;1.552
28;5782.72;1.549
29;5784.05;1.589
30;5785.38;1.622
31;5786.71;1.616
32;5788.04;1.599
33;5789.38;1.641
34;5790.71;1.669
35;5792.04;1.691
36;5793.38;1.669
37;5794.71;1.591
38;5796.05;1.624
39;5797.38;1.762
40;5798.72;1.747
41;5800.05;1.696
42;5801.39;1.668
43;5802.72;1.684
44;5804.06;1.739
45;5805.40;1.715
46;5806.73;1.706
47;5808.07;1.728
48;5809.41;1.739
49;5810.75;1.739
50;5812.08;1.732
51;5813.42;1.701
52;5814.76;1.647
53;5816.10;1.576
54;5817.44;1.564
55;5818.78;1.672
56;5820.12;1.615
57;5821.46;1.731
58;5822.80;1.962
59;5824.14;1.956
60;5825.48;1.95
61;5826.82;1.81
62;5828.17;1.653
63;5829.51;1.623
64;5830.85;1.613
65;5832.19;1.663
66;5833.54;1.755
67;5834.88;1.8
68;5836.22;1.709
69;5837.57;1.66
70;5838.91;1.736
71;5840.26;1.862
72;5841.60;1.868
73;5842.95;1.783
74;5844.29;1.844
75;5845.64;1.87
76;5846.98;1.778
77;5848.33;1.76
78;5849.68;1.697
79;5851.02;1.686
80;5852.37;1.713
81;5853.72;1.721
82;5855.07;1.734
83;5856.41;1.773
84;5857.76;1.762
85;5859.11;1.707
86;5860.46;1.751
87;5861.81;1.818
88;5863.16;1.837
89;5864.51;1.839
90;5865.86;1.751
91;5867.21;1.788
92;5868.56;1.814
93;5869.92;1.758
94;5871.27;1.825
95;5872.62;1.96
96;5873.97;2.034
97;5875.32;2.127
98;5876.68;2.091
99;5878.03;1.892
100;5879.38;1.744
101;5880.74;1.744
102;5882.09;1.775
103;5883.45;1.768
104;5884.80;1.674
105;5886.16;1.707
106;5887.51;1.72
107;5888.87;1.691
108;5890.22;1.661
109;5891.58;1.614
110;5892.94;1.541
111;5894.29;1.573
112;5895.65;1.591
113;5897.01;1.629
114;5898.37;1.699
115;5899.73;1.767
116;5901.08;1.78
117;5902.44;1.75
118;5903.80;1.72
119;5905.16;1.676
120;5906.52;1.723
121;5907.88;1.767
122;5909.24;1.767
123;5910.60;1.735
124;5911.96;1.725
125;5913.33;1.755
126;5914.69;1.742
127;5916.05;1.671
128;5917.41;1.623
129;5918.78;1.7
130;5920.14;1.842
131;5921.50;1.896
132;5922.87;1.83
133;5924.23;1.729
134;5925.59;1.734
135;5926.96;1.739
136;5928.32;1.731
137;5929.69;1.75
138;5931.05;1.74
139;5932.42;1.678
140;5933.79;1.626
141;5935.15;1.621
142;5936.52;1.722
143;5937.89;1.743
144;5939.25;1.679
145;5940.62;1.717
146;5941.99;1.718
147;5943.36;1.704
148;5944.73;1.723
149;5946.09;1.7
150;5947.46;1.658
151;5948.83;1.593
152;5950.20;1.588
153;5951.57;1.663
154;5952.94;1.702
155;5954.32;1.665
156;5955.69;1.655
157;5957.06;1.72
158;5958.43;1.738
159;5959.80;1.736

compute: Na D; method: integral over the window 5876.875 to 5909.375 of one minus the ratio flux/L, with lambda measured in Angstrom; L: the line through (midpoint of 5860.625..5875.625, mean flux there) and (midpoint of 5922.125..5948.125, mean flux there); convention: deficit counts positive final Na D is 1.7 Angstrom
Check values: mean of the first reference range 1.86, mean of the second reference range 1.71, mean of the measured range 1.71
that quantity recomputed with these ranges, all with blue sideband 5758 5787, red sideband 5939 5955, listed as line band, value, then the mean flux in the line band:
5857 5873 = -1.4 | 1.8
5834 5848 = -1.2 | 1.79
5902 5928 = -1.2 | 1.74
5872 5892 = -1.9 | 1.82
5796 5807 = -0.5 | 1.71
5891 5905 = 0.0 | 1.67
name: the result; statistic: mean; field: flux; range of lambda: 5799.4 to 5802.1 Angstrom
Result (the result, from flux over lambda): 1.68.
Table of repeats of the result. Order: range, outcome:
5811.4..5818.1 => 1.65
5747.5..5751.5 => 1.73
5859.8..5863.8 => 1.8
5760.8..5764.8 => 1.61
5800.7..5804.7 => 1.7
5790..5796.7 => 1.65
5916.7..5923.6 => 1.78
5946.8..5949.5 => 1.63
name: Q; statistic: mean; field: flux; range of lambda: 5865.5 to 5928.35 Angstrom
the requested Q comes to 1.76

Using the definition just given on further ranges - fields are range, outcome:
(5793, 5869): 1.74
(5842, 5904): 1.77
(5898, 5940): 1.73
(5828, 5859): 1.74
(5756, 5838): 1.68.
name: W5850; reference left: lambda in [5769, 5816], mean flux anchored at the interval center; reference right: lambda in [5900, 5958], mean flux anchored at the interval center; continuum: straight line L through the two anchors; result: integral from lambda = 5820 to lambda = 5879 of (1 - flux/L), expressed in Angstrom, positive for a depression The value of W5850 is -4.0 Angstrom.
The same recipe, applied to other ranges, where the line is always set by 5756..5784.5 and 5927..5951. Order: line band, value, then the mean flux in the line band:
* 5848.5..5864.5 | -0.9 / 1.75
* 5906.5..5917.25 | -0.3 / 1.73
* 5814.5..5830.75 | -0.8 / 1.73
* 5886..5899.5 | 0.2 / 1.64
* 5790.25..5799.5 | -0.2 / 1.68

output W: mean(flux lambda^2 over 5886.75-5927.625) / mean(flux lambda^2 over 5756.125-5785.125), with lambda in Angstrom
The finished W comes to 1.10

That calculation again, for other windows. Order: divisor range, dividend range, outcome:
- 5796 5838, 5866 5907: 1.05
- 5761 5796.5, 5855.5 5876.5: 1.16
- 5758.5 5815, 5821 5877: 1.11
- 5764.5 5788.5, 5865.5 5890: 1.16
